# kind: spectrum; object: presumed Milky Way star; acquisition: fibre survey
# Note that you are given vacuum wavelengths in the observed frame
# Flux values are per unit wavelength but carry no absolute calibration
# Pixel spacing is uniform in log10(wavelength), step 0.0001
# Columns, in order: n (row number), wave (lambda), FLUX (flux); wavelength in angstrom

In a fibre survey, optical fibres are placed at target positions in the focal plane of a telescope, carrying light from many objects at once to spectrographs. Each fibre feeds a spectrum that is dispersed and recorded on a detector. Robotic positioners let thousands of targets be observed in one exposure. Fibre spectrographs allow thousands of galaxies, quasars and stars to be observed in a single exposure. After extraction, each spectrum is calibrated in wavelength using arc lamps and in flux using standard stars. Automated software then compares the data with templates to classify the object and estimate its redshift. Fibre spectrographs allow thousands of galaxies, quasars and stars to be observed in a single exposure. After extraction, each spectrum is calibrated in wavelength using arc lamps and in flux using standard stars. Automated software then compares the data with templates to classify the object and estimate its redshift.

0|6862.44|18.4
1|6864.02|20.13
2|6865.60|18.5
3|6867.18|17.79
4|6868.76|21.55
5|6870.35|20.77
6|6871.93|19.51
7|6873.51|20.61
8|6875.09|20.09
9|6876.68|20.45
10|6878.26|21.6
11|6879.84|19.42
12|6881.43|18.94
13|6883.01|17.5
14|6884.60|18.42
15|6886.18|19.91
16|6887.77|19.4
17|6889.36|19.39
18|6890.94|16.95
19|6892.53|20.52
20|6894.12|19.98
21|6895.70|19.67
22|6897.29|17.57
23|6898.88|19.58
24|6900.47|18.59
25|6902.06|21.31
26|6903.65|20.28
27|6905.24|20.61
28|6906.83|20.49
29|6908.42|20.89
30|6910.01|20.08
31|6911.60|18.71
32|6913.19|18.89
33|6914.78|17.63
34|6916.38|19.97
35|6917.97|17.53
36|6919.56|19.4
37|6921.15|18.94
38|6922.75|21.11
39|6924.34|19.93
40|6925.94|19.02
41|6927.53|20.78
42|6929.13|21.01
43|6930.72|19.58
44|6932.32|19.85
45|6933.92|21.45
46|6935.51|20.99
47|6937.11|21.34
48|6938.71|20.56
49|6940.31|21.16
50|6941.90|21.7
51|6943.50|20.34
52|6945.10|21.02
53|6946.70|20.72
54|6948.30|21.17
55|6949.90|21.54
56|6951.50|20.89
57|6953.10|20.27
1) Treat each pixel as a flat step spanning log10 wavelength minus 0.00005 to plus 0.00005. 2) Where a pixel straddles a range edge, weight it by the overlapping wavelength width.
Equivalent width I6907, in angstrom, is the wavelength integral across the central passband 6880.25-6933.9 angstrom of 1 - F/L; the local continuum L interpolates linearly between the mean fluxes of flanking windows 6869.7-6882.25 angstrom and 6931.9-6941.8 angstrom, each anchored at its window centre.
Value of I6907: 2.9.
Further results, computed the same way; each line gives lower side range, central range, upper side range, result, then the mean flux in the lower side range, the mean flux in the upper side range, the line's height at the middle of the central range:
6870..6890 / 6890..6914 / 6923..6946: 0.5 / 19.7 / 20.6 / 20.1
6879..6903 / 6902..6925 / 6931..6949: 0.3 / 19.2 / 20.9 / 20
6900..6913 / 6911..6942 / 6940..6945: 1.1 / 20.1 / 21.1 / 20.6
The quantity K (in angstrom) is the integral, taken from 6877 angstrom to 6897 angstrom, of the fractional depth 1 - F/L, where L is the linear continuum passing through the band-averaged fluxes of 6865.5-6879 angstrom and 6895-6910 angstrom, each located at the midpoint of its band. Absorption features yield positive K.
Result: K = 0.7 angstrom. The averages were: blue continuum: 20.2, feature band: 19.3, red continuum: 19.9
